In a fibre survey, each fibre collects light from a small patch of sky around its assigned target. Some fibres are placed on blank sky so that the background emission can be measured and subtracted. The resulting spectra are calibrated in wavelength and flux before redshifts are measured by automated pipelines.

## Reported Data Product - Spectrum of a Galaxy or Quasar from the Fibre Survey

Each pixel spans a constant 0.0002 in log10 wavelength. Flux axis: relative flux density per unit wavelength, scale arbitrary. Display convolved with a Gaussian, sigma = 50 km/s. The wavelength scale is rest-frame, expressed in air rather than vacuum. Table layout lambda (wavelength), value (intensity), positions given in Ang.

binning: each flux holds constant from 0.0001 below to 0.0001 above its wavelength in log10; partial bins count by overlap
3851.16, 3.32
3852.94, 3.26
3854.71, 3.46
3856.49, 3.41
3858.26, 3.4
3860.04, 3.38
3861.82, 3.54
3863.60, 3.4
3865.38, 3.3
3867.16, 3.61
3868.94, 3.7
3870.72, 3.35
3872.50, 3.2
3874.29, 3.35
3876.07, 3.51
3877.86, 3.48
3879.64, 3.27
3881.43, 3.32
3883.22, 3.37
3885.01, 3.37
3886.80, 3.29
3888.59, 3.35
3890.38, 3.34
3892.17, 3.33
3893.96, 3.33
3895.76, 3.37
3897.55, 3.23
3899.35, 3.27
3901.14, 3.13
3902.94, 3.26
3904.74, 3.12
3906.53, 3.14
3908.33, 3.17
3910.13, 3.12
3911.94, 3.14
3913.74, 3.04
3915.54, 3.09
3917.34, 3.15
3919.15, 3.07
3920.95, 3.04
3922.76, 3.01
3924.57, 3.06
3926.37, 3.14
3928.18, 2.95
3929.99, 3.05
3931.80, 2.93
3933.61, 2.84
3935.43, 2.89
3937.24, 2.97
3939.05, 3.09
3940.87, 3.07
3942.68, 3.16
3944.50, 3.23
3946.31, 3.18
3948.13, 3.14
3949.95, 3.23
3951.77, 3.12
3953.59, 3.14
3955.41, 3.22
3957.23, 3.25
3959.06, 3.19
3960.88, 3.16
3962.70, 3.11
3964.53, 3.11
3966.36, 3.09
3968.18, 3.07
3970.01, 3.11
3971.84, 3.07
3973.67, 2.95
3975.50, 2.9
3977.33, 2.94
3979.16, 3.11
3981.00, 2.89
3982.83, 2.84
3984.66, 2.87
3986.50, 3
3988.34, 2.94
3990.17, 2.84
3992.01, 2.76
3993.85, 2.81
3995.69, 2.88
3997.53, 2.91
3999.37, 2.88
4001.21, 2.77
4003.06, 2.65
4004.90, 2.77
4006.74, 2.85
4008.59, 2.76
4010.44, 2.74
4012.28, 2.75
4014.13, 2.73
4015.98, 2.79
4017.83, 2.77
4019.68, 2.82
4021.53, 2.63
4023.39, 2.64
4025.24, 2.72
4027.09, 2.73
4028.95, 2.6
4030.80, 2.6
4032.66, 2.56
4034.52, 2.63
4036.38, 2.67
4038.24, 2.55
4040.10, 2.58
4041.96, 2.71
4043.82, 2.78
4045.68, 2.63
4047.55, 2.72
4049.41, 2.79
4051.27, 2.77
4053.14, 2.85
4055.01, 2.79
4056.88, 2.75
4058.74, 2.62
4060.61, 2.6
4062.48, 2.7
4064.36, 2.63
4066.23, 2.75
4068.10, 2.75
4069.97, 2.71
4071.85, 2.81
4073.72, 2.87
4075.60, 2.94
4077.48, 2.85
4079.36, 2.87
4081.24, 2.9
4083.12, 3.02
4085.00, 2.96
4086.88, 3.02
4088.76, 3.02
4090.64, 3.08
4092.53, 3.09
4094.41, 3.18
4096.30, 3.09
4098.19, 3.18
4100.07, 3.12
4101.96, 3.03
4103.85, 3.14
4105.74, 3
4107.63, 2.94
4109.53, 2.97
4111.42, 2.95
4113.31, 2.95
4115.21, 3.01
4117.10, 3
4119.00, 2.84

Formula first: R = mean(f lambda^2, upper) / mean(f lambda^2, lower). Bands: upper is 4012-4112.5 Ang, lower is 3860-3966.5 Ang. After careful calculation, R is 0.95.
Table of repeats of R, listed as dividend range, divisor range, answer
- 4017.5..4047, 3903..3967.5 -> 0.90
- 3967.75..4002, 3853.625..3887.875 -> 0.91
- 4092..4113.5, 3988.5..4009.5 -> 1.14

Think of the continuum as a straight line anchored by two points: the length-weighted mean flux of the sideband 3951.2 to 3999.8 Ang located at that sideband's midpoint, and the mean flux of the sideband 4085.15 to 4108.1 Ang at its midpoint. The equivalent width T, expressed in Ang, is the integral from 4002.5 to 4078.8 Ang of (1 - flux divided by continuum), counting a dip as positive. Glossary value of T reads 8.04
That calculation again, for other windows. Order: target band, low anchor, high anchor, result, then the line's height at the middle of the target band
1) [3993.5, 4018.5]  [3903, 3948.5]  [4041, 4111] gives 1.54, 2.97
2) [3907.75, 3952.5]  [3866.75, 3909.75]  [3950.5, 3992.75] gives 1.43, 3.18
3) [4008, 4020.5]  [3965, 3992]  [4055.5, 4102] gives 0.76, 2.94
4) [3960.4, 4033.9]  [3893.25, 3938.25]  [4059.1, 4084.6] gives 2.36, 2.94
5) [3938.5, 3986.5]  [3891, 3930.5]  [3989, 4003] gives -2.13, 2.95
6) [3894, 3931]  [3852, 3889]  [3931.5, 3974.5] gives 1.30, 3.24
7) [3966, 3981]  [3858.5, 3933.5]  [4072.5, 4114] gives 0.63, 3.15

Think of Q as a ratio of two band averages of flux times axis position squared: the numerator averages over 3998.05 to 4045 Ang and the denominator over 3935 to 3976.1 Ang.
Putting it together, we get 0.90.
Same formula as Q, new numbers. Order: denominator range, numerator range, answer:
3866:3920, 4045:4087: 0.93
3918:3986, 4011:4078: 0.93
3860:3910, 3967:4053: 0.89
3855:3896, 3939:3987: 0.95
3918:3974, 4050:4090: 0.97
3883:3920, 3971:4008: 0.94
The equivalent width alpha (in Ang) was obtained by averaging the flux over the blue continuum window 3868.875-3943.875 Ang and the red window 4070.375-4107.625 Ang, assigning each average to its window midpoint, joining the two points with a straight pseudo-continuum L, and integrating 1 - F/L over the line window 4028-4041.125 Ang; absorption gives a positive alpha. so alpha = 2.0 Ang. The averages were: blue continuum 3.19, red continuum 3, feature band 2.6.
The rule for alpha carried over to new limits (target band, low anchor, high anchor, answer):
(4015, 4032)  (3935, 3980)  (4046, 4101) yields 1.6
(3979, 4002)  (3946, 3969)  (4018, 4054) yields 0.6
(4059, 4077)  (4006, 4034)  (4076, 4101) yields 1.1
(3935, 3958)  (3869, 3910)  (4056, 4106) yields 0.4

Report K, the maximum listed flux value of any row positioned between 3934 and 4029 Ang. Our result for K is 3.25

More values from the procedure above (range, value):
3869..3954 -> 3.51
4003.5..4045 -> 2.85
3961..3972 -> 3.11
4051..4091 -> 3.08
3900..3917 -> 3.26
